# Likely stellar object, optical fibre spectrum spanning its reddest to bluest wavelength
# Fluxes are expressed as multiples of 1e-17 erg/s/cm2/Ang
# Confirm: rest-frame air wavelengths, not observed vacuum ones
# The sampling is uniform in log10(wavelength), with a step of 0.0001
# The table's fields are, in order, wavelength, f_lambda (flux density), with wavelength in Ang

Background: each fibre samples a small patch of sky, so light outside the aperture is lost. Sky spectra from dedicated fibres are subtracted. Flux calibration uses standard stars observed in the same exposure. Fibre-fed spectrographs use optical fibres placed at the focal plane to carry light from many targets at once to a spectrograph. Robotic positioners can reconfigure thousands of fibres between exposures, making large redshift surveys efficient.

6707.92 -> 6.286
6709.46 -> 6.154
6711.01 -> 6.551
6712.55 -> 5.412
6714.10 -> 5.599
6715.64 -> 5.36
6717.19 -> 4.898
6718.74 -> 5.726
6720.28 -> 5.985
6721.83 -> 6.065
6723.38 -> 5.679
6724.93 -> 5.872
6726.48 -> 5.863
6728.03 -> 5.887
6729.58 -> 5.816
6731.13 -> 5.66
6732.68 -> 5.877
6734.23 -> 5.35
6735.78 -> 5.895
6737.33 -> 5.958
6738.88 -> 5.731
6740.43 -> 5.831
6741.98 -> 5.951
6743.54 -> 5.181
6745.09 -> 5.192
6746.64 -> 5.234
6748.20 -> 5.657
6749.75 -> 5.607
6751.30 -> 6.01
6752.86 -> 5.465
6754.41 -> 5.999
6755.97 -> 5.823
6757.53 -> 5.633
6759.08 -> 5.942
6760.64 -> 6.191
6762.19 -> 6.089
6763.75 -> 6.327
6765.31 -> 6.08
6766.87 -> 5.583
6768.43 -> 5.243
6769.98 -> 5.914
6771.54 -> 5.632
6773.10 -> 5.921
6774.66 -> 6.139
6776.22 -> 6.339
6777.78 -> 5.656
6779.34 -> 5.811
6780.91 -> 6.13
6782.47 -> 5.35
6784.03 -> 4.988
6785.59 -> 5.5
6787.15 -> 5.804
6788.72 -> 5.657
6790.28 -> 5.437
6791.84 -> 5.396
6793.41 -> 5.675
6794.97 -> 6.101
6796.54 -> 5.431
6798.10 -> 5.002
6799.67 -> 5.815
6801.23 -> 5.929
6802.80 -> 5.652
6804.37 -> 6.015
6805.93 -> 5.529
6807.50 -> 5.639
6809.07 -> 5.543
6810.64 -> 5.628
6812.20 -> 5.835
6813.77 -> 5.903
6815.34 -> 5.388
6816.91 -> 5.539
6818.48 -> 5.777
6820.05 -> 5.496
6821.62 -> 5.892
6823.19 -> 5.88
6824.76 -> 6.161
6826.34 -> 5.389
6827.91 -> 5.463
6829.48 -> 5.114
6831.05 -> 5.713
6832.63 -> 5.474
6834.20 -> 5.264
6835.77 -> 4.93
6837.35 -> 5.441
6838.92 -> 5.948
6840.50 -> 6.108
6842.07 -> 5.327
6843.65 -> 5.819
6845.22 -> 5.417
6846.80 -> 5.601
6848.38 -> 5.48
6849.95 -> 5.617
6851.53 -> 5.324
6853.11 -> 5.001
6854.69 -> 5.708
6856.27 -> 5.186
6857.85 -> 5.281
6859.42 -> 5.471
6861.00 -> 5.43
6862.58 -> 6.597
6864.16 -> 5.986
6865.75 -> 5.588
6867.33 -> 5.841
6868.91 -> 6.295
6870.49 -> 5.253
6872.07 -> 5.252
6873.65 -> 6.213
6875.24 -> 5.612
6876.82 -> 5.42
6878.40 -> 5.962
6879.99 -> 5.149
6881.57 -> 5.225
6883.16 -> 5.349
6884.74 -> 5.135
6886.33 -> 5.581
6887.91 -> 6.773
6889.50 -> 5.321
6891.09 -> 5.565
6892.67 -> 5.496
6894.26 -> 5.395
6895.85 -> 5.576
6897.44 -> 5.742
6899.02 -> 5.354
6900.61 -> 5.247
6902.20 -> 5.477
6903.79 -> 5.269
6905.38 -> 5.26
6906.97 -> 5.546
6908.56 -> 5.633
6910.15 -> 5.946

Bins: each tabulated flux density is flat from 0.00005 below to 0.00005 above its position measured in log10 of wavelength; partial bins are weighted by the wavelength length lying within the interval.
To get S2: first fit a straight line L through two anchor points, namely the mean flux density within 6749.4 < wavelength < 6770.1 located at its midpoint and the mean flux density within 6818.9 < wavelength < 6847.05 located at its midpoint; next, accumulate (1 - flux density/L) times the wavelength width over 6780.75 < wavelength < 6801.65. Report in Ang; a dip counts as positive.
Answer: 0.6 Ang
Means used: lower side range 5.85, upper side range 5.58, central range 5.57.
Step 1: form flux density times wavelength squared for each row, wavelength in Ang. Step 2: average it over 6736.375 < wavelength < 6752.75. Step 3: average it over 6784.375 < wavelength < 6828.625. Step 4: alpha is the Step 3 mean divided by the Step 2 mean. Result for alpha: 1.0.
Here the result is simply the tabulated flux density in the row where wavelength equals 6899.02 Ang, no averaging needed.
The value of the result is 5.354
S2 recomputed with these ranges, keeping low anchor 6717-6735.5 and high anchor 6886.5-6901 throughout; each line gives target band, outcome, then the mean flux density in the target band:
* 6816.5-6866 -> 0.7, 5.58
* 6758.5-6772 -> -0.4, 5.9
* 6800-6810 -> -0.1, 5.72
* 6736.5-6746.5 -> 0.2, 5.62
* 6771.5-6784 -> -0.3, 5.83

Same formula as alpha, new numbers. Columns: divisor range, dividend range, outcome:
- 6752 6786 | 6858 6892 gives 1.01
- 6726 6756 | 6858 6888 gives 1.03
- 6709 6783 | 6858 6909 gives 1.01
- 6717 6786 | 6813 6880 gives 1.00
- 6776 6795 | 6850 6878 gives 1.02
